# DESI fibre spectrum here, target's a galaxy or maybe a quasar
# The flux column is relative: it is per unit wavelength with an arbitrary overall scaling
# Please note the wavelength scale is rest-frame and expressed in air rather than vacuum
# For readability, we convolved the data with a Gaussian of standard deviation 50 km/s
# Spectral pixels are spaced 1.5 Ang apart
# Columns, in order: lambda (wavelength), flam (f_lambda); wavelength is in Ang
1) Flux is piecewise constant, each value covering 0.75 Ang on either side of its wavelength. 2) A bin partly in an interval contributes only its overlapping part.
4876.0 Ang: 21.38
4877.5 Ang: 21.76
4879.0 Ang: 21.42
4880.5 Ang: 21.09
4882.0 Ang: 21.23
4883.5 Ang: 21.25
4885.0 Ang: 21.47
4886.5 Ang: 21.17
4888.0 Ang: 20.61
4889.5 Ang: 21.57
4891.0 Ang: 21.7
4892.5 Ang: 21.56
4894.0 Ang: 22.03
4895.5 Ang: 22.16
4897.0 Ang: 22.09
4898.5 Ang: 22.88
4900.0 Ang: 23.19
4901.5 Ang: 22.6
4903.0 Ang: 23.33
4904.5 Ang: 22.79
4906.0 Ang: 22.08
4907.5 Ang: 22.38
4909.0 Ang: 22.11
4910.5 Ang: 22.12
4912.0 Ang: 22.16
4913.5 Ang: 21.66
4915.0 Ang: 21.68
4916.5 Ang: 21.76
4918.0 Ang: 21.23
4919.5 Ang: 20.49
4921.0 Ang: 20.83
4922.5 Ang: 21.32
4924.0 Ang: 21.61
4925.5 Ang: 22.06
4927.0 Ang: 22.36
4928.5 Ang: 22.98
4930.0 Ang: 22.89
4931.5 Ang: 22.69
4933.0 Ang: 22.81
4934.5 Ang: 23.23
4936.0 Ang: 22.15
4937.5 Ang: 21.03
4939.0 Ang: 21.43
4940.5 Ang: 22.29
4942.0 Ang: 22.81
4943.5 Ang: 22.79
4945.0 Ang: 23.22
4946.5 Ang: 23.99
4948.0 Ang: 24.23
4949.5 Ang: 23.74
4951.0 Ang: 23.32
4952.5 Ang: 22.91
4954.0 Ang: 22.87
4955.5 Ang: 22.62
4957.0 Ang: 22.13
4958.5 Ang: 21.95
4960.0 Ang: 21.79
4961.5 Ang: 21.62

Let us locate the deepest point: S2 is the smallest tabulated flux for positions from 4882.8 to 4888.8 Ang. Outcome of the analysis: 20.61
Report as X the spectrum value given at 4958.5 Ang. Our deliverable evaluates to 21.95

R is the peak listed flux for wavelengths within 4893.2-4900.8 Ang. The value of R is 23.19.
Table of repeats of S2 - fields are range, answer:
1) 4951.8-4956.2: 22.62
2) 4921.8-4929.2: 21.32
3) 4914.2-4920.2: 20.49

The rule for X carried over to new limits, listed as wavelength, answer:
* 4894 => 22.03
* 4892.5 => 21.56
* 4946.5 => 23.99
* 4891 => 21.7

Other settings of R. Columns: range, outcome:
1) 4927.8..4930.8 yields 22.98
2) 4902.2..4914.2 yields 23.33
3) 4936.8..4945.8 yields 23.22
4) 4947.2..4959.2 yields 24.23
